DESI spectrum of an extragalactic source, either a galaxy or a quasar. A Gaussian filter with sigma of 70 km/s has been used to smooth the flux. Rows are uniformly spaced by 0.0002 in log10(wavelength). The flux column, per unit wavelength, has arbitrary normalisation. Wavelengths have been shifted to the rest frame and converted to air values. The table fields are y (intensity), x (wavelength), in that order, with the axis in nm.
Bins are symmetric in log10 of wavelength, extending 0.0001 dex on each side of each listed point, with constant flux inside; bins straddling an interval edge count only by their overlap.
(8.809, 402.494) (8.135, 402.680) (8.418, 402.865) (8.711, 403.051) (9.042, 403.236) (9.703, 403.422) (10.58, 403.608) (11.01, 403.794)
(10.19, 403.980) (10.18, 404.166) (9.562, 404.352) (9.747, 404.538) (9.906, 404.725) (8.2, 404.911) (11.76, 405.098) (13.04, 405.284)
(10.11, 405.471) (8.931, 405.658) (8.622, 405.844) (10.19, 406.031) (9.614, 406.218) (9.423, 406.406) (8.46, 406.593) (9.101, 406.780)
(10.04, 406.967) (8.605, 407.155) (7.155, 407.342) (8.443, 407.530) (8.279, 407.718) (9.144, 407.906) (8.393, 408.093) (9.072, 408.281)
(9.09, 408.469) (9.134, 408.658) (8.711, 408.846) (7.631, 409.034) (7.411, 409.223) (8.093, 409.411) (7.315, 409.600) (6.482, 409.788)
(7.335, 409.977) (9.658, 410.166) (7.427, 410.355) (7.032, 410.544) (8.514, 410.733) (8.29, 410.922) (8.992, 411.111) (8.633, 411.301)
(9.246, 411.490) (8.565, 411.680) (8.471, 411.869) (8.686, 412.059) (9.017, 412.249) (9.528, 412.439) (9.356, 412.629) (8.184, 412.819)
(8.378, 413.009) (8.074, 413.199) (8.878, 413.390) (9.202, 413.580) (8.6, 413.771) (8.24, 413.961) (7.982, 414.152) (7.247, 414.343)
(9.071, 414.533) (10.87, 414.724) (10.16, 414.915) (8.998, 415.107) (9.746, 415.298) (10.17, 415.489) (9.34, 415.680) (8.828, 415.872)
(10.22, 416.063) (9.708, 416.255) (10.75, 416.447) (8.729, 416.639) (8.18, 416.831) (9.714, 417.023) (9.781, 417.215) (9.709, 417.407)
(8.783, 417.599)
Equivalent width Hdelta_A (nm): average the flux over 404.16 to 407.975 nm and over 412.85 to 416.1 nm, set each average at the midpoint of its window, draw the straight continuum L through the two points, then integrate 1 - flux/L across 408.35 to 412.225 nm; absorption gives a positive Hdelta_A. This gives 0.408 nm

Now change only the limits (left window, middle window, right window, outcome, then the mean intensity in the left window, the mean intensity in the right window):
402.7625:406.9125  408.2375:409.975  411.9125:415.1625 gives 0.24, 9.75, 8.84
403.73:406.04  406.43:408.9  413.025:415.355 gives 0.25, 10.1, 8.89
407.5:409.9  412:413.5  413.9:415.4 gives 0.00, 8.23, 9.06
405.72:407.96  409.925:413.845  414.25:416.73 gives 0.29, 8.92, 9.53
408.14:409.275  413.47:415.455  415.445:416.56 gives 0.10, 8.54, 9.8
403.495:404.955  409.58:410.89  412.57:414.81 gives 0.20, 9.98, 8.66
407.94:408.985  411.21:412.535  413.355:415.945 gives 0.02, 8.85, 9.1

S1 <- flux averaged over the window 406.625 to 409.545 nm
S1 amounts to 8.53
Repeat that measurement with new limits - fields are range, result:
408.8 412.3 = 8.17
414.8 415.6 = 9.79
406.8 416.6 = 8.72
